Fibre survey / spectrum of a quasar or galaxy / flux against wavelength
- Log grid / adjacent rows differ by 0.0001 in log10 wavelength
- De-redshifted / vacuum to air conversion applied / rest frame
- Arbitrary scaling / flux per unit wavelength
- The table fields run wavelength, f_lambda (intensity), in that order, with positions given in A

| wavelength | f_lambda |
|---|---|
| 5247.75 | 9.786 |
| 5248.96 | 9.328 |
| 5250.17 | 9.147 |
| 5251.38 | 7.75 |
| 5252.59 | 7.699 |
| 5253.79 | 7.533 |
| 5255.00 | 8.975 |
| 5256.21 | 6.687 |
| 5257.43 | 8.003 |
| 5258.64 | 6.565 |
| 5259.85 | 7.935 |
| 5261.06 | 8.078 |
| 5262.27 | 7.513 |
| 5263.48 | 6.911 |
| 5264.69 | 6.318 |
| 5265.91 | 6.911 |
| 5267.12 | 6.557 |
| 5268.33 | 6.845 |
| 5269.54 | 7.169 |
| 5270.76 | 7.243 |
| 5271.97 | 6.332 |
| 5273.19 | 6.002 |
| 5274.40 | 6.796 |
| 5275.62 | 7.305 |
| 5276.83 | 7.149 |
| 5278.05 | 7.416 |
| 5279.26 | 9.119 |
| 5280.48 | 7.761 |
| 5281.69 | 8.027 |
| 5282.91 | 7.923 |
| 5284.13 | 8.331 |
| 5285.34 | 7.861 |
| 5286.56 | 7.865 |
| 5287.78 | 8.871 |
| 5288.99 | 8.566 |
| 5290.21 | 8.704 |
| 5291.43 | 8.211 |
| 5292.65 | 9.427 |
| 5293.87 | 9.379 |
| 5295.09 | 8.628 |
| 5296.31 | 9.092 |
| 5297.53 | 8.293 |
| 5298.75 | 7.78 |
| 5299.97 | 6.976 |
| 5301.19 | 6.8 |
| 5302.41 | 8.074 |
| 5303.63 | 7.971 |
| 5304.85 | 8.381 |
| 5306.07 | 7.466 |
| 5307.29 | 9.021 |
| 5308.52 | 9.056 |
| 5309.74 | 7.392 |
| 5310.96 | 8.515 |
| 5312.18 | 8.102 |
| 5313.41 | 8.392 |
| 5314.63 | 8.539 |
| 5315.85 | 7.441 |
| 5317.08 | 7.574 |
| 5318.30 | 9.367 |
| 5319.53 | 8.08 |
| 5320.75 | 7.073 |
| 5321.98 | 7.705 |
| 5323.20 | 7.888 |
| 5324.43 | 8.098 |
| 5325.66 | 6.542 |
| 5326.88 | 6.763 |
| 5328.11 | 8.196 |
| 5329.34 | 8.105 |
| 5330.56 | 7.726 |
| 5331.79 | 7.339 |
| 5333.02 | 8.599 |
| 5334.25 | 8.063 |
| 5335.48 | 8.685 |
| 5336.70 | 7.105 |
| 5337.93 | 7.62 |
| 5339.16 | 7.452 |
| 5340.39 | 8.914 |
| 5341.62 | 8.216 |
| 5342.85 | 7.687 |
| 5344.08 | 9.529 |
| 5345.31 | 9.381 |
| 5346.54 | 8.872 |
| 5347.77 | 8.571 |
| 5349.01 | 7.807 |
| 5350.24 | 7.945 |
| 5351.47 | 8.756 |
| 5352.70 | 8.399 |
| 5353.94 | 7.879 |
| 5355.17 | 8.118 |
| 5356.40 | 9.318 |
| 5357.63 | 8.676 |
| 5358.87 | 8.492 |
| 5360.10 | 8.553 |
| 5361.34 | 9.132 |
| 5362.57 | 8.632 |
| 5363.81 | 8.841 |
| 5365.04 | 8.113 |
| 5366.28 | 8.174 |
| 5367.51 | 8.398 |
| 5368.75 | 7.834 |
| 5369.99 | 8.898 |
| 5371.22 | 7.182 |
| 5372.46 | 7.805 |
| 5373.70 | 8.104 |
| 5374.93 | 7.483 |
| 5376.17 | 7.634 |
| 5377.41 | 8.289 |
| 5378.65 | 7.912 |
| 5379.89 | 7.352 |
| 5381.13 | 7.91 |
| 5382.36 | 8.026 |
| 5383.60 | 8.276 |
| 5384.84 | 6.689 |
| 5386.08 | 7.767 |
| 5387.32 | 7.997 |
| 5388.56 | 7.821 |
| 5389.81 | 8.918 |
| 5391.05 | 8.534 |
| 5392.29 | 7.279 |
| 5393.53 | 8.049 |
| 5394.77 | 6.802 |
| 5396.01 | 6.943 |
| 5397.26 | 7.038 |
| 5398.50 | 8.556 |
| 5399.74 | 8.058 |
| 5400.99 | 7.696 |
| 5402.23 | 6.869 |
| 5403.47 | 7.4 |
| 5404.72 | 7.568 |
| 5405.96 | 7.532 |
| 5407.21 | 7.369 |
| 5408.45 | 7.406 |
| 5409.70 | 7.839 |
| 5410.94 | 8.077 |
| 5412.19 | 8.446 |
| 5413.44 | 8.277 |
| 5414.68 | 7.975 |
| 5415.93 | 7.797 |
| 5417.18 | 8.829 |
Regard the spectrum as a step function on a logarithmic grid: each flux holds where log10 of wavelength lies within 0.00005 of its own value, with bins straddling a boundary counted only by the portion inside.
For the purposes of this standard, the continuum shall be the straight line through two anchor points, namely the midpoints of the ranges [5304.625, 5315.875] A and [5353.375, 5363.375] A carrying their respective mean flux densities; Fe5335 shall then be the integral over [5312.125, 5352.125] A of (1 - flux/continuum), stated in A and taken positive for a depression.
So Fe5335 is 1.7 A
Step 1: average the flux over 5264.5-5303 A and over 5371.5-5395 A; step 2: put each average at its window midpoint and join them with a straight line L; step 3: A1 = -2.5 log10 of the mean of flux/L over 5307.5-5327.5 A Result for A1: -0.020 mag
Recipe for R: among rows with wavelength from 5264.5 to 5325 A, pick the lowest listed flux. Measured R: 6.002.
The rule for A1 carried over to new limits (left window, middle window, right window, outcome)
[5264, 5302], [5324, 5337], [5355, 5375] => 0.047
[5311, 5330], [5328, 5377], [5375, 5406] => -0.061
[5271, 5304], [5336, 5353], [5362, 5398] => -0.054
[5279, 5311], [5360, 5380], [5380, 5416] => -0.034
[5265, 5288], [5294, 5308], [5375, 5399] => -0.085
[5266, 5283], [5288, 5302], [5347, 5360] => -0.113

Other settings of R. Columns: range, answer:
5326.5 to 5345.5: 6.763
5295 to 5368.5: 6.542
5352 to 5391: 6.689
